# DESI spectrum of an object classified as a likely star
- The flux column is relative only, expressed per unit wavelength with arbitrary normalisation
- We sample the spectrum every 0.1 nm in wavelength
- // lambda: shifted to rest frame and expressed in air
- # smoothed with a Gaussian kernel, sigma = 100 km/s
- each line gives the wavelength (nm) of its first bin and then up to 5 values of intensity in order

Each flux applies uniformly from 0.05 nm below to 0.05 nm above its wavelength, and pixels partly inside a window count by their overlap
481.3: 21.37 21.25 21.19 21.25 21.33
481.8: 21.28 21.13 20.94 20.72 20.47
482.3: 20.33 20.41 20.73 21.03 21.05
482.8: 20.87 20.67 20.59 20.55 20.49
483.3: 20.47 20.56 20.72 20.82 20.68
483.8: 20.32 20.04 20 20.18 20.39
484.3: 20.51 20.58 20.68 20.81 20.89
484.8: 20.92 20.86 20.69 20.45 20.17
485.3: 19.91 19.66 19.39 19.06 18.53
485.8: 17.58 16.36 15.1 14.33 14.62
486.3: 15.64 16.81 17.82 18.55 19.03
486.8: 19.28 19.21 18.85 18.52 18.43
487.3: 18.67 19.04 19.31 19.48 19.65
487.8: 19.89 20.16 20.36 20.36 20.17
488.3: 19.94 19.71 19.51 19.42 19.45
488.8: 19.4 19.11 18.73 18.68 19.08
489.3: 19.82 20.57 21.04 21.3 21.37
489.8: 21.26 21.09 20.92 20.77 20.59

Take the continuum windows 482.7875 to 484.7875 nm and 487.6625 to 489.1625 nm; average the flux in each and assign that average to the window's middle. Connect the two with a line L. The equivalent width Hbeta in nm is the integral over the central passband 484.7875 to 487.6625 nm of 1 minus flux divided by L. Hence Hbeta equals 0.23 nm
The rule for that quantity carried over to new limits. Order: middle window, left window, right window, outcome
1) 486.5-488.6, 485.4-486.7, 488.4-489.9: -0.10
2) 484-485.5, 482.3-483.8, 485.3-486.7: -0.13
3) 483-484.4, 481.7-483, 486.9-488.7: 0.00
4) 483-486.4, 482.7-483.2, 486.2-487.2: 0.01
